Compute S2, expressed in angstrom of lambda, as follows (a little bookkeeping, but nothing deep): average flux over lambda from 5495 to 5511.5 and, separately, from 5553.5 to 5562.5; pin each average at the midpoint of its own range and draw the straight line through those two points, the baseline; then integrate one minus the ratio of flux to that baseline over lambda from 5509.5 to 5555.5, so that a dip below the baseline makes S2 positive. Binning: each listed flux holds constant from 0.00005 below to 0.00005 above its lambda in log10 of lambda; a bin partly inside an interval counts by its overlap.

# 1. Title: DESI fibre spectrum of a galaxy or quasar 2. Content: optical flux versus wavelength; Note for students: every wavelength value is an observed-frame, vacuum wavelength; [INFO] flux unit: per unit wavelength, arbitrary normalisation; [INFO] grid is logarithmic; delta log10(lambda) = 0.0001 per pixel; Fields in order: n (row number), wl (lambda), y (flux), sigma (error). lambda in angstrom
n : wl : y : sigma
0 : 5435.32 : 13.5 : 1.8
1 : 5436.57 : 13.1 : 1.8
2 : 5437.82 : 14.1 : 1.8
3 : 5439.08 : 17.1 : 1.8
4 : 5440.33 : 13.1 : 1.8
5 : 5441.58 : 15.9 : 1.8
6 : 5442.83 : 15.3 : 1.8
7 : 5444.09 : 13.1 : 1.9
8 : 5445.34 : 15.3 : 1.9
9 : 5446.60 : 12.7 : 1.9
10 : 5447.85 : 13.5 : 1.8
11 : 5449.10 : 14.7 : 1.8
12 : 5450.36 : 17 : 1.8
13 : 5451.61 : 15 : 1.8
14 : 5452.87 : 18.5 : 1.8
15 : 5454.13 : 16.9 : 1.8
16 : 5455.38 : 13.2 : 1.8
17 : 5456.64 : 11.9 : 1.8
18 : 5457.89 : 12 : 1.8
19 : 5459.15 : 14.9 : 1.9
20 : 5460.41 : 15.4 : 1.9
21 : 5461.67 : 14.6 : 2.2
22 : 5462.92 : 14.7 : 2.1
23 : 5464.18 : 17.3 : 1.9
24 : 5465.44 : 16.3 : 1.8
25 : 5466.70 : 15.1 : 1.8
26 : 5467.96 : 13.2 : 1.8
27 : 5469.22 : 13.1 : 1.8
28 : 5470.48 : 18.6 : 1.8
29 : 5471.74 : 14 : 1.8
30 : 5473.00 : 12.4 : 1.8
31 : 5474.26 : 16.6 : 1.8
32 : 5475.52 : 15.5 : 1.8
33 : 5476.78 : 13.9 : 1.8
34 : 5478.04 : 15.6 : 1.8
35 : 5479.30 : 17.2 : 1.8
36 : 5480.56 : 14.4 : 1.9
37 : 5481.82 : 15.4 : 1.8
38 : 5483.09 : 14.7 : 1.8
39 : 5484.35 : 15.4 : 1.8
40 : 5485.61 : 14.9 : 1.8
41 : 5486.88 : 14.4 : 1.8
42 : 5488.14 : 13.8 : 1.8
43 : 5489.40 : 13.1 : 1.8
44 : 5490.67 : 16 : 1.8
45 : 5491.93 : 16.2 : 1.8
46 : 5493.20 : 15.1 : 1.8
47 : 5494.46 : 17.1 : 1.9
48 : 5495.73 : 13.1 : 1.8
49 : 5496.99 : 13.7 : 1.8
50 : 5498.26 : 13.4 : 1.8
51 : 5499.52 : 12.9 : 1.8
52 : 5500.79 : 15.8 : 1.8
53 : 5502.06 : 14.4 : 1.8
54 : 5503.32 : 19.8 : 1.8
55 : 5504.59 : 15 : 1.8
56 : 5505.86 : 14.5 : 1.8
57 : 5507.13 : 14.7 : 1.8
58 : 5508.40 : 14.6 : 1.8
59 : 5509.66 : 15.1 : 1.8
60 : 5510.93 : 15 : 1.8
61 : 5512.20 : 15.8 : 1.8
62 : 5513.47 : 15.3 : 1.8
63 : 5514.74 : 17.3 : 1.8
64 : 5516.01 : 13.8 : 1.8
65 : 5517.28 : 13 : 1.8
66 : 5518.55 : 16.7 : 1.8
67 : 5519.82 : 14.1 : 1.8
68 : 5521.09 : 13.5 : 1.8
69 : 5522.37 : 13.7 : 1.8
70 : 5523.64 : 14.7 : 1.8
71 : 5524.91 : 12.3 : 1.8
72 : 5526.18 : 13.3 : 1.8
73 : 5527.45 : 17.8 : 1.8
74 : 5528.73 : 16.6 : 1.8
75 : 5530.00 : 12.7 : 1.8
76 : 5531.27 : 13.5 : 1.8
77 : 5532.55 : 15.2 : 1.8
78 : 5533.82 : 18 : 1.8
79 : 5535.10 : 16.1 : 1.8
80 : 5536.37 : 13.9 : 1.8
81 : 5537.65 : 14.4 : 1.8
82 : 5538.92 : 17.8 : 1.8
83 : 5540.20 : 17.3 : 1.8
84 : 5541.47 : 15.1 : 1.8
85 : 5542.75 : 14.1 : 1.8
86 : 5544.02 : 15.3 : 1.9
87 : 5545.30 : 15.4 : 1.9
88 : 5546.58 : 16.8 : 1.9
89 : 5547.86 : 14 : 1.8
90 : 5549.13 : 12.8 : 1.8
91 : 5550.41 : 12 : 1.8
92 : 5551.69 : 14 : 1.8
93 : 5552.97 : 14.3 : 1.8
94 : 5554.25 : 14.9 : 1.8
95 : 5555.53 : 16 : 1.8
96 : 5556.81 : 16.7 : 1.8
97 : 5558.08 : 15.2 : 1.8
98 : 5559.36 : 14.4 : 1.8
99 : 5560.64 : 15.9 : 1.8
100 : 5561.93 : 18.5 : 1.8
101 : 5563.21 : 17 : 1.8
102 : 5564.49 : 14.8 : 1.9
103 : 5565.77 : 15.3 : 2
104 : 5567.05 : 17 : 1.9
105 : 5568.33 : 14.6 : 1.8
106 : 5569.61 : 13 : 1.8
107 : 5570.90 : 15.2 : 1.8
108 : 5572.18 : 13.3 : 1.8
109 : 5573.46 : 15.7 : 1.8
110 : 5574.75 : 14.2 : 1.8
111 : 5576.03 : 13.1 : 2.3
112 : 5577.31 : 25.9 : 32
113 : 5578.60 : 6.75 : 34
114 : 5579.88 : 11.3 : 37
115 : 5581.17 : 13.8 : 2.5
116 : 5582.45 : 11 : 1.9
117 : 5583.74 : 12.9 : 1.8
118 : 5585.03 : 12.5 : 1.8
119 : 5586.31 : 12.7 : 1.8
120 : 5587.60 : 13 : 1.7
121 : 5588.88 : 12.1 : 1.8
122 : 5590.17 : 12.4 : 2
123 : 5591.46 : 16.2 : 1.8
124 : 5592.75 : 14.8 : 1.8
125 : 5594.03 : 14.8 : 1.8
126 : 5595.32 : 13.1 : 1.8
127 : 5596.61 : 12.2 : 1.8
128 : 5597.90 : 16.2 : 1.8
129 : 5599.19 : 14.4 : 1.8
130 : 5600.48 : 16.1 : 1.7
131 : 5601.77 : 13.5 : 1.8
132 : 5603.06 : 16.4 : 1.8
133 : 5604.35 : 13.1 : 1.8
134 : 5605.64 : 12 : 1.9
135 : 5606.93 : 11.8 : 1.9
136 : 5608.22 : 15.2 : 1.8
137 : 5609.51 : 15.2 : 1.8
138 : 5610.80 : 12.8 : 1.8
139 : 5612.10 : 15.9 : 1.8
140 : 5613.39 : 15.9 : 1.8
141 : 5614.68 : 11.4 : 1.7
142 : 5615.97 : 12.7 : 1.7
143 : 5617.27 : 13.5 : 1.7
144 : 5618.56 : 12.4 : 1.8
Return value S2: 1.44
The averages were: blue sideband 14.8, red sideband 15.9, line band 14.9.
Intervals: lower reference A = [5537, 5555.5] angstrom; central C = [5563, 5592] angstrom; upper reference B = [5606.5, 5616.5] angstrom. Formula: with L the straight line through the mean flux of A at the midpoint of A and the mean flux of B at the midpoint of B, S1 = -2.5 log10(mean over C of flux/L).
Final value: 0.032 mag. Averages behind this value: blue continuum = 14.9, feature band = 14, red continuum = 13.9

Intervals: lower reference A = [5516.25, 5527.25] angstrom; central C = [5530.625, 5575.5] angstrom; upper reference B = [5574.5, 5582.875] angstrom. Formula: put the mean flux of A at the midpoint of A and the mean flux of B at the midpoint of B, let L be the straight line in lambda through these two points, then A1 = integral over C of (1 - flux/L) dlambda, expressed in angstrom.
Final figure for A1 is -4.12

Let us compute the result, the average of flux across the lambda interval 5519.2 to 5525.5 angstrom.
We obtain 13.7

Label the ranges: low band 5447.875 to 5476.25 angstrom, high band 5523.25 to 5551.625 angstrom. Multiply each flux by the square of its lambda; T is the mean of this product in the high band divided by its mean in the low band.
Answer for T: 1.02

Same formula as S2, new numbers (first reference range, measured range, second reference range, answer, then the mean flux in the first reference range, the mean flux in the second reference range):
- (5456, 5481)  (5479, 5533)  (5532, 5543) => 1.9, 14.8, 15.8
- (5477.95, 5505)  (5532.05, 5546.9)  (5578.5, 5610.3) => -1.5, 15.1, 13.5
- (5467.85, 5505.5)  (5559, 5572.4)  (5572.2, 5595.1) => -1.5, 15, 13.7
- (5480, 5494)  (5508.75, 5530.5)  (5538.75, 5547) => 1.0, 14.9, 15.8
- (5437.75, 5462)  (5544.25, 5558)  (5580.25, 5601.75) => -0.8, 14.7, 13.6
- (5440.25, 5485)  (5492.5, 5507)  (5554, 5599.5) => -0.2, 14.9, 14.5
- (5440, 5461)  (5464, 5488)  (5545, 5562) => -0.6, 14.6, 14.9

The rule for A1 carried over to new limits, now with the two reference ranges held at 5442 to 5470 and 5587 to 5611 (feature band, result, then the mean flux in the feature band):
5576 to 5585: 0.4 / 13.5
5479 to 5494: -0.5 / 15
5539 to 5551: -0.5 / 14.9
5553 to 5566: -1.5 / 15.8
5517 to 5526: 0.2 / 14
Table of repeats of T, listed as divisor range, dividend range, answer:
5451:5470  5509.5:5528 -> 1.02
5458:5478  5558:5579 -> 1.07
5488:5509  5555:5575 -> 1.06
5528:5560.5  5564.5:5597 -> 0.93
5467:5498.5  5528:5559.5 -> 1.04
